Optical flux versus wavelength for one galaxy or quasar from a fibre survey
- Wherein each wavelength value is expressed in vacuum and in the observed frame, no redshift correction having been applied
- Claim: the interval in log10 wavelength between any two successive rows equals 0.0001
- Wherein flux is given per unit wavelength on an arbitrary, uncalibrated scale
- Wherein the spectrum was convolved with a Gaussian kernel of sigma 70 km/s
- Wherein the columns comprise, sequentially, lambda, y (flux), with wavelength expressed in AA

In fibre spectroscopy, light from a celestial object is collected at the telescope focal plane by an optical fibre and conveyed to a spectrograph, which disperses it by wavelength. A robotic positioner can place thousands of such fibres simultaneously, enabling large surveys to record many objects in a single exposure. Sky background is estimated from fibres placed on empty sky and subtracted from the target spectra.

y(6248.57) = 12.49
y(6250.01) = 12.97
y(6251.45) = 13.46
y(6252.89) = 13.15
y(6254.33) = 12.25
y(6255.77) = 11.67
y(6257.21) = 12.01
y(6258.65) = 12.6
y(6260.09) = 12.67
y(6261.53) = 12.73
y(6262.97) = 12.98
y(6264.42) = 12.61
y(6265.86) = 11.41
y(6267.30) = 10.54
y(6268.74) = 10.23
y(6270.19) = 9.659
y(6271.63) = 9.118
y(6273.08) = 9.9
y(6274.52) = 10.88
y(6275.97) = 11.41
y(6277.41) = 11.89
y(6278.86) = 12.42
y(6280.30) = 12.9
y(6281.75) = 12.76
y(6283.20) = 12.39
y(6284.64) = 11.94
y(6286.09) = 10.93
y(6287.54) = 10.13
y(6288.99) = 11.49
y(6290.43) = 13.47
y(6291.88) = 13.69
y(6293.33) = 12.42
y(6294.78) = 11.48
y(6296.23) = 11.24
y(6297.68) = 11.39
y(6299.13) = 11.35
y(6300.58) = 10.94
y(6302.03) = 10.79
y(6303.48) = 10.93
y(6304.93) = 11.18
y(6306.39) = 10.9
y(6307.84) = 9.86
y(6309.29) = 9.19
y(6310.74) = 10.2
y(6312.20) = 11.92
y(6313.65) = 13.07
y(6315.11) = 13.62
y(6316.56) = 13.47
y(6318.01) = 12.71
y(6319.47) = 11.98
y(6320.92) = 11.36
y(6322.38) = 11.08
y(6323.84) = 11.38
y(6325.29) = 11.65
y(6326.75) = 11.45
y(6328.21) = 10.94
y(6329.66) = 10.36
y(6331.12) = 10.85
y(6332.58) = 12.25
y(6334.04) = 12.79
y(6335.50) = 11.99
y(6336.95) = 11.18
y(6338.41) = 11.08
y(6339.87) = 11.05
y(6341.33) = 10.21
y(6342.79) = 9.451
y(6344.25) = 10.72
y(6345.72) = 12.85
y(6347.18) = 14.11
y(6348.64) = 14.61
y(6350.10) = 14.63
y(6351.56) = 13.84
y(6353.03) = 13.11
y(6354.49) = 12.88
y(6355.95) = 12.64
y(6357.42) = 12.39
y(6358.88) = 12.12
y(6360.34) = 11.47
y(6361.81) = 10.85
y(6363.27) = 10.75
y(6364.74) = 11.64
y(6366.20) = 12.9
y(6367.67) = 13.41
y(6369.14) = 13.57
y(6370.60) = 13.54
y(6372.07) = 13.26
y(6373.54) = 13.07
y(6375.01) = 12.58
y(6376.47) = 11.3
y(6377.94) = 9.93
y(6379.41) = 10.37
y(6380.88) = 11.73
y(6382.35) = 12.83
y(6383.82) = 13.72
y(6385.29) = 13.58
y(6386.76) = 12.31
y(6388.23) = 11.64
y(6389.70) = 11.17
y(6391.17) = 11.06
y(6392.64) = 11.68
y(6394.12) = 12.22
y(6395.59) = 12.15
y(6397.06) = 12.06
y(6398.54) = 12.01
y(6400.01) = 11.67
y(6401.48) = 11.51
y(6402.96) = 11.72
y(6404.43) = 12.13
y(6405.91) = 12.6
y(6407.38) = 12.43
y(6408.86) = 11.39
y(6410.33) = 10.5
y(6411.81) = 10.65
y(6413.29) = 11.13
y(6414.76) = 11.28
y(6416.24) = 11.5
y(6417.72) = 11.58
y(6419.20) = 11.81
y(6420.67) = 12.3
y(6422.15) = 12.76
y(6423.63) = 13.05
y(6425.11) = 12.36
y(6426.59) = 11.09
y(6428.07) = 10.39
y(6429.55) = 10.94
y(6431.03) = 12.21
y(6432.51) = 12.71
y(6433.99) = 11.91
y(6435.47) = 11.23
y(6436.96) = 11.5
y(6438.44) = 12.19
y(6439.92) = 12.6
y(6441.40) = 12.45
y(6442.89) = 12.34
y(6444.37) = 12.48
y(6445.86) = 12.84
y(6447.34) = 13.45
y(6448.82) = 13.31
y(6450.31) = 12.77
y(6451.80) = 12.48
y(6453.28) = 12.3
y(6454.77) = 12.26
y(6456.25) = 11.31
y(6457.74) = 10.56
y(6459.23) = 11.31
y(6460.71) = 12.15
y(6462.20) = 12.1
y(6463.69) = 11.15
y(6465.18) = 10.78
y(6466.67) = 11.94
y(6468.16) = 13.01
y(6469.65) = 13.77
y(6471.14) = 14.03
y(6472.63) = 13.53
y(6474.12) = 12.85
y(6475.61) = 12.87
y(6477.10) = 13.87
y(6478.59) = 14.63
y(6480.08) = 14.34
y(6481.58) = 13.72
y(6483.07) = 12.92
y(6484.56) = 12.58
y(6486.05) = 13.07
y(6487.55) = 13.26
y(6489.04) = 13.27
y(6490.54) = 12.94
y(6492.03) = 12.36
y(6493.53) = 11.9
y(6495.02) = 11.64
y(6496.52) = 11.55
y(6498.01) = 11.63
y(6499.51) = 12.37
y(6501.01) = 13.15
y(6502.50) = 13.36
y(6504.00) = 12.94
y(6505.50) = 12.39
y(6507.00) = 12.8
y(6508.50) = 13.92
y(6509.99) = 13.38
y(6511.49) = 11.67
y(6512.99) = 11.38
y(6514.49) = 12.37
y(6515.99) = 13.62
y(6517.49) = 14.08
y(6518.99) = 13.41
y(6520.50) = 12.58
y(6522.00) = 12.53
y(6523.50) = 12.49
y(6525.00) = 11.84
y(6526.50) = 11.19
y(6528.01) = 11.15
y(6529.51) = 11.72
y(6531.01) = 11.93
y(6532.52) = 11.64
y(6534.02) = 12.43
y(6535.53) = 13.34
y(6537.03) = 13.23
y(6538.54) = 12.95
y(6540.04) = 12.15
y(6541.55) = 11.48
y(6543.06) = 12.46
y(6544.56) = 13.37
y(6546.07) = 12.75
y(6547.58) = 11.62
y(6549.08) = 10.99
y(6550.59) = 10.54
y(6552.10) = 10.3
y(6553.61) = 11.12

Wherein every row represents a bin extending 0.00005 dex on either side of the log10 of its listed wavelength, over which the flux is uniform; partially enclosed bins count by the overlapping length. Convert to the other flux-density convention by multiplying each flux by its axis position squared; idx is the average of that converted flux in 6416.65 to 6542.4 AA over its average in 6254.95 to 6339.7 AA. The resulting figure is 1.14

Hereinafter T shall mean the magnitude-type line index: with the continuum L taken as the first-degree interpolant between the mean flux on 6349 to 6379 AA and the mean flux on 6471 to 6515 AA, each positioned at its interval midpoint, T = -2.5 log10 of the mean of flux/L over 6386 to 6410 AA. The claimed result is 0.07 mag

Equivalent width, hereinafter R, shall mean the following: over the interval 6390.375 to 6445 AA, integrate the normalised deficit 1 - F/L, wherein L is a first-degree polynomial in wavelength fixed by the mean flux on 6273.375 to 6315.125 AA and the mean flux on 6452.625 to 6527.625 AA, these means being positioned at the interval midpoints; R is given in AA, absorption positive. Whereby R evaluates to 1.79 AA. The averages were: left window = 11.6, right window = 12.6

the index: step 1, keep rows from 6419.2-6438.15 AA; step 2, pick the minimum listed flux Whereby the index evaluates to 10.39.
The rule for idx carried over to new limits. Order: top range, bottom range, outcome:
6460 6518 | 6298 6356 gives 1.14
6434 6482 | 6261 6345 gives 1.15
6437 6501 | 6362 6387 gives 1.05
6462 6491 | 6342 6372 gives 1.08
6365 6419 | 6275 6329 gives 1.06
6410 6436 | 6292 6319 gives 1.05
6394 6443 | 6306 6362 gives 1.02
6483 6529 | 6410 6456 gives 1.07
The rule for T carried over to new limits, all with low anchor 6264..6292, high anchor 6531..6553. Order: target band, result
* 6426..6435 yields 0.02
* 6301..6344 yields 0.02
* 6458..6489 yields -0.08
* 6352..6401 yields -0.05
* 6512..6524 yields -0.07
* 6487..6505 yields -0.05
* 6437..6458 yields -0.05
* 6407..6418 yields 0.05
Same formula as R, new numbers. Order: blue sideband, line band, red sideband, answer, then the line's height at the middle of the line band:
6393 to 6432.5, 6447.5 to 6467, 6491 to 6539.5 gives 0.2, 12.1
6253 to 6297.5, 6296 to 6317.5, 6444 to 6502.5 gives 1.0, 11.9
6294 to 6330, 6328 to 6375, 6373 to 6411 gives -2.3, 11.6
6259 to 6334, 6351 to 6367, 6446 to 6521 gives -0.4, 11.9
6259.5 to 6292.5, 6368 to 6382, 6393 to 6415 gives -0.6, 11.7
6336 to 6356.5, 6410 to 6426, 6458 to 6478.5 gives 0.9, 12.5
